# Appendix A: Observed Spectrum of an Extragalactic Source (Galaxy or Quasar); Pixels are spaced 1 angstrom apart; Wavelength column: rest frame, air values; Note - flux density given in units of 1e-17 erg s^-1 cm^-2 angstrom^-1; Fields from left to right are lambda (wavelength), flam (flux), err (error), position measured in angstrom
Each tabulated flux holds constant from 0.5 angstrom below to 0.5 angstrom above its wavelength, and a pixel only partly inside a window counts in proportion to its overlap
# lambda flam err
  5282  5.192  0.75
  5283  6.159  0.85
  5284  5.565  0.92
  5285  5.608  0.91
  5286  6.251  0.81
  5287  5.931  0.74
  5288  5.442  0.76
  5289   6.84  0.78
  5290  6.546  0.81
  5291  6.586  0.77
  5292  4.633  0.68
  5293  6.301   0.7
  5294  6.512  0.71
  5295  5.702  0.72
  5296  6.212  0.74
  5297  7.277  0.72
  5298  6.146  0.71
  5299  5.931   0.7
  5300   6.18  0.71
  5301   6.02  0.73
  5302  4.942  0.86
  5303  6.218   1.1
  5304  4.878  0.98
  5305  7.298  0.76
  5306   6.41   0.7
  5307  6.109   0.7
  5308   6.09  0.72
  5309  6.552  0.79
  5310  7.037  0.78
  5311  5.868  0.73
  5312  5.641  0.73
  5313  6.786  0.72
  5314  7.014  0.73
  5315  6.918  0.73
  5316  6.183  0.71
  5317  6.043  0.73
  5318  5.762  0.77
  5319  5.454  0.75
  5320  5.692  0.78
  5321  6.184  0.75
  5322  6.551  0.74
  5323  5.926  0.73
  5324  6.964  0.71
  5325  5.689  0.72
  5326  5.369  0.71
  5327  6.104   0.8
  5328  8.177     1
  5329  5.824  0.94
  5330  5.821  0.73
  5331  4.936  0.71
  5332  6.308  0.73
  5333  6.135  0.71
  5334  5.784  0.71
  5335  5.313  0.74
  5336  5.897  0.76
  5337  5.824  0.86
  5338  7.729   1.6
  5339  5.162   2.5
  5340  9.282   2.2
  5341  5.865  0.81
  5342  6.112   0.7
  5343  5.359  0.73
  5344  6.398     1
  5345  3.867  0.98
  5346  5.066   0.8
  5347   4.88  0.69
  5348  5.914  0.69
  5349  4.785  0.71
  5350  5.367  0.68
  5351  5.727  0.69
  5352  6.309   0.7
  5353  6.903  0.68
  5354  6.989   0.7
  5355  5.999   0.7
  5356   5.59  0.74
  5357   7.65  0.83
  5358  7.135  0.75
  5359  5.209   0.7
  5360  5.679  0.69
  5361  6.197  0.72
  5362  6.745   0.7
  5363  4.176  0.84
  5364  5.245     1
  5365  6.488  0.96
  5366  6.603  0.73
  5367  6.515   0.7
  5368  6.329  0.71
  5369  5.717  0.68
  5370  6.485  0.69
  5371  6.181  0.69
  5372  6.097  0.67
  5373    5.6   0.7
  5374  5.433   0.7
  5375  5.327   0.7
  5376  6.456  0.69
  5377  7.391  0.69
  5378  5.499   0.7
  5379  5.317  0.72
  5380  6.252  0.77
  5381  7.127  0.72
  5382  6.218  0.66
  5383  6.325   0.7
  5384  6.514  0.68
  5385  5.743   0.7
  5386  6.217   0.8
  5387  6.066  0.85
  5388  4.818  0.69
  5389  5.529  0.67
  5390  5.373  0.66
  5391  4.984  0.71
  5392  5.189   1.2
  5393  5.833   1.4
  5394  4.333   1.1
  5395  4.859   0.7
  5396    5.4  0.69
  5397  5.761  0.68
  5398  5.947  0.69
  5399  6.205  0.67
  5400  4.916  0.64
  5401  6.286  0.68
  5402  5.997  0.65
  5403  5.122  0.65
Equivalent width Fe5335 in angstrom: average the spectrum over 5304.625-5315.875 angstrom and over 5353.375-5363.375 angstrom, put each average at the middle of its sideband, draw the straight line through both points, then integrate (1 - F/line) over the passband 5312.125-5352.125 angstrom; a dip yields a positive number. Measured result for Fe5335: 2.2 angstrom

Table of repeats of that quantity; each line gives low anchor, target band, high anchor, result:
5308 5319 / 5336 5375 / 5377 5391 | 0.6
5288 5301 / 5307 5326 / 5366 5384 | -0.1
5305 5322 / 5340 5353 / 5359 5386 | 1.0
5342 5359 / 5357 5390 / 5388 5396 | -3.4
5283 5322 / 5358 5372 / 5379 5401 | -0.5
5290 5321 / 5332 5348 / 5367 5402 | 0.2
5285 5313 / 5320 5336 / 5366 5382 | 0.2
